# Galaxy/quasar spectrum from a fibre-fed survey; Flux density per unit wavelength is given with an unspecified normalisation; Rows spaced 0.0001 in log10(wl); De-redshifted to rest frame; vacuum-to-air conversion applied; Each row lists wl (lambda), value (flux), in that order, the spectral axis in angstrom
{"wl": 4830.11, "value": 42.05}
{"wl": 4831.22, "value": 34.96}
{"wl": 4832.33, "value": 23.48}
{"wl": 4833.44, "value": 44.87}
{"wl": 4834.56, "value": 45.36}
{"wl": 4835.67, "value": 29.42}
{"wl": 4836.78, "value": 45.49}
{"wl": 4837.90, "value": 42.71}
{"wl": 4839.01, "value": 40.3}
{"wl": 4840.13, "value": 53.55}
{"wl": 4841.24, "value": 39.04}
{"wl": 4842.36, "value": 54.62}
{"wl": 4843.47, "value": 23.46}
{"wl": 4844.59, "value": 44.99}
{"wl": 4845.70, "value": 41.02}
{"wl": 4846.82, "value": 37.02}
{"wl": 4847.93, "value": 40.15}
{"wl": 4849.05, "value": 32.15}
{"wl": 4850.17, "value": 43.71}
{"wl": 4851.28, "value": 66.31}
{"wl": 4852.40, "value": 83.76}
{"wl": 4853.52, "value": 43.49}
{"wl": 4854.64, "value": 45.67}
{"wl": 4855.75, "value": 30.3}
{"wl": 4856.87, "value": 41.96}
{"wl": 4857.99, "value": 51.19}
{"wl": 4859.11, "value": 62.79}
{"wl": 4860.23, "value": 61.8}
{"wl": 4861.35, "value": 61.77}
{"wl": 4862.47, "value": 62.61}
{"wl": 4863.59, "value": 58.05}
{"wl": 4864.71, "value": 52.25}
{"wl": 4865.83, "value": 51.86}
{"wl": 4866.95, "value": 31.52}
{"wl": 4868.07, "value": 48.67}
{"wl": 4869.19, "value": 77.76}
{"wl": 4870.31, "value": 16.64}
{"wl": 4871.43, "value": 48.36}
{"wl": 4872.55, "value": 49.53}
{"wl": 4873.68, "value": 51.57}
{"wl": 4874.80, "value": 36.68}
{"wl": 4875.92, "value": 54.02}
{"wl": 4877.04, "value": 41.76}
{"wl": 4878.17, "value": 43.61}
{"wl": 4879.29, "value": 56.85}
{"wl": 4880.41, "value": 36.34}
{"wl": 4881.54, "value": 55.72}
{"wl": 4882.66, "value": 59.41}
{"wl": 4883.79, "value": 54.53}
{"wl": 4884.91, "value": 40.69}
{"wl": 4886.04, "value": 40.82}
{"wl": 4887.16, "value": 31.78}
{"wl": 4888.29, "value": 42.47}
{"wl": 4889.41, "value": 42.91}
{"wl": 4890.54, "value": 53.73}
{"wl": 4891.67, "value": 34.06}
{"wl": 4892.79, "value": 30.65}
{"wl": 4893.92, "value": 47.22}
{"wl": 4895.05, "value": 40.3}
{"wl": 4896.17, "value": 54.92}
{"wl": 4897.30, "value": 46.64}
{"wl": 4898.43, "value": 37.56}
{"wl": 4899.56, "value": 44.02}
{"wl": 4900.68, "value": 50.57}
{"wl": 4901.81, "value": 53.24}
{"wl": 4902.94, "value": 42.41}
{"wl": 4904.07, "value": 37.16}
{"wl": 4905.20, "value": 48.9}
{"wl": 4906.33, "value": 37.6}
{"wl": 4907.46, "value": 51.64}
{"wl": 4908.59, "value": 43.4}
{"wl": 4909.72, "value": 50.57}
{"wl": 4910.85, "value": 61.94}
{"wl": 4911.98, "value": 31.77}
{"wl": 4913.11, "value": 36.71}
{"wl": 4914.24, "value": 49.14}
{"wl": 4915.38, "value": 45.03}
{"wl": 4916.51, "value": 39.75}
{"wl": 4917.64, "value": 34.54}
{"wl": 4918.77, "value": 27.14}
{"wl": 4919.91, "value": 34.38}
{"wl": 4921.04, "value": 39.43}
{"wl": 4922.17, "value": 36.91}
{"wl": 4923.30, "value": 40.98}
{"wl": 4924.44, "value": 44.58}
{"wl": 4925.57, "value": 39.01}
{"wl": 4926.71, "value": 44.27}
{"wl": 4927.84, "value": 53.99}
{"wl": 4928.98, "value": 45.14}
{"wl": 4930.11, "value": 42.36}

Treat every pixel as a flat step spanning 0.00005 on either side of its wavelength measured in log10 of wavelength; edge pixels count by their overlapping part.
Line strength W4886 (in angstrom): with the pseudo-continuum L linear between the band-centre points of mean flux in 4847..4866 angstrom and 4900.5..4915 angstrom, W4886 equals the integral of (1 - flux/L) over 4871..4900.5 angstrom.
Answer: 1.89 angstrom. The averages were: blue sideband 52.1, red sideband 45.6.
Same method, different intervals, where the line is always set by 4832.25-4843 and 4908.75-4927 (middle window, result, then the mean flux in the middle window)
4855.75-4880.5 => -4.6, 49.7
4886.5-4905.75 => -0.9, 43.4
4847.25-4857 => -1.2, 47.6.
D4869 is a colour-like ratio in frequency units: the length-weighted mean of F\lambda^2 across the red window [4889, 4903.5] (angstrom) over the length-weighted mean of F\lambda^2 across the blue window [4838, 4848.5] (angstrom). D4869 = 1.09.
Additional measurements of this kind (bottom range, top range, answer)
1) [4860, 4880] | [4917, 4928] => 0.80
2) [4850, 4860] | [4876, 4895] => 0.86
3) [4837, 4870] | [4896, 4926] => 0.90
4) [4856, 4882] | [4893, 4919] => 0.90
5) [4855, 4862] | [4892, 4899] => 0.84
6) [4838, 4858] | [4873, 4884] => 1.10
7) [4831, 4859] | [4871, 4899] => 1.06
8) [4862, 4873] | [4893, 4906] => 0.92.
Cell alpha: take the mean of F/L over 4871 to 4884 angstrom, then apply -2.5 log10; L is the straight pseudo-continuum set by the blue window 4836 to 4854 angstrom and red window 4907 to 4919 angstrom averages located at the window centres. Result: -0.103 mag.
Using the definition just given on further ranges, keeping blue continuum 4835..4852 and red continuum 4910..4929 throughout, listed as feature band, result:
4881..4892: -0.09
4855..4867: -0.23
